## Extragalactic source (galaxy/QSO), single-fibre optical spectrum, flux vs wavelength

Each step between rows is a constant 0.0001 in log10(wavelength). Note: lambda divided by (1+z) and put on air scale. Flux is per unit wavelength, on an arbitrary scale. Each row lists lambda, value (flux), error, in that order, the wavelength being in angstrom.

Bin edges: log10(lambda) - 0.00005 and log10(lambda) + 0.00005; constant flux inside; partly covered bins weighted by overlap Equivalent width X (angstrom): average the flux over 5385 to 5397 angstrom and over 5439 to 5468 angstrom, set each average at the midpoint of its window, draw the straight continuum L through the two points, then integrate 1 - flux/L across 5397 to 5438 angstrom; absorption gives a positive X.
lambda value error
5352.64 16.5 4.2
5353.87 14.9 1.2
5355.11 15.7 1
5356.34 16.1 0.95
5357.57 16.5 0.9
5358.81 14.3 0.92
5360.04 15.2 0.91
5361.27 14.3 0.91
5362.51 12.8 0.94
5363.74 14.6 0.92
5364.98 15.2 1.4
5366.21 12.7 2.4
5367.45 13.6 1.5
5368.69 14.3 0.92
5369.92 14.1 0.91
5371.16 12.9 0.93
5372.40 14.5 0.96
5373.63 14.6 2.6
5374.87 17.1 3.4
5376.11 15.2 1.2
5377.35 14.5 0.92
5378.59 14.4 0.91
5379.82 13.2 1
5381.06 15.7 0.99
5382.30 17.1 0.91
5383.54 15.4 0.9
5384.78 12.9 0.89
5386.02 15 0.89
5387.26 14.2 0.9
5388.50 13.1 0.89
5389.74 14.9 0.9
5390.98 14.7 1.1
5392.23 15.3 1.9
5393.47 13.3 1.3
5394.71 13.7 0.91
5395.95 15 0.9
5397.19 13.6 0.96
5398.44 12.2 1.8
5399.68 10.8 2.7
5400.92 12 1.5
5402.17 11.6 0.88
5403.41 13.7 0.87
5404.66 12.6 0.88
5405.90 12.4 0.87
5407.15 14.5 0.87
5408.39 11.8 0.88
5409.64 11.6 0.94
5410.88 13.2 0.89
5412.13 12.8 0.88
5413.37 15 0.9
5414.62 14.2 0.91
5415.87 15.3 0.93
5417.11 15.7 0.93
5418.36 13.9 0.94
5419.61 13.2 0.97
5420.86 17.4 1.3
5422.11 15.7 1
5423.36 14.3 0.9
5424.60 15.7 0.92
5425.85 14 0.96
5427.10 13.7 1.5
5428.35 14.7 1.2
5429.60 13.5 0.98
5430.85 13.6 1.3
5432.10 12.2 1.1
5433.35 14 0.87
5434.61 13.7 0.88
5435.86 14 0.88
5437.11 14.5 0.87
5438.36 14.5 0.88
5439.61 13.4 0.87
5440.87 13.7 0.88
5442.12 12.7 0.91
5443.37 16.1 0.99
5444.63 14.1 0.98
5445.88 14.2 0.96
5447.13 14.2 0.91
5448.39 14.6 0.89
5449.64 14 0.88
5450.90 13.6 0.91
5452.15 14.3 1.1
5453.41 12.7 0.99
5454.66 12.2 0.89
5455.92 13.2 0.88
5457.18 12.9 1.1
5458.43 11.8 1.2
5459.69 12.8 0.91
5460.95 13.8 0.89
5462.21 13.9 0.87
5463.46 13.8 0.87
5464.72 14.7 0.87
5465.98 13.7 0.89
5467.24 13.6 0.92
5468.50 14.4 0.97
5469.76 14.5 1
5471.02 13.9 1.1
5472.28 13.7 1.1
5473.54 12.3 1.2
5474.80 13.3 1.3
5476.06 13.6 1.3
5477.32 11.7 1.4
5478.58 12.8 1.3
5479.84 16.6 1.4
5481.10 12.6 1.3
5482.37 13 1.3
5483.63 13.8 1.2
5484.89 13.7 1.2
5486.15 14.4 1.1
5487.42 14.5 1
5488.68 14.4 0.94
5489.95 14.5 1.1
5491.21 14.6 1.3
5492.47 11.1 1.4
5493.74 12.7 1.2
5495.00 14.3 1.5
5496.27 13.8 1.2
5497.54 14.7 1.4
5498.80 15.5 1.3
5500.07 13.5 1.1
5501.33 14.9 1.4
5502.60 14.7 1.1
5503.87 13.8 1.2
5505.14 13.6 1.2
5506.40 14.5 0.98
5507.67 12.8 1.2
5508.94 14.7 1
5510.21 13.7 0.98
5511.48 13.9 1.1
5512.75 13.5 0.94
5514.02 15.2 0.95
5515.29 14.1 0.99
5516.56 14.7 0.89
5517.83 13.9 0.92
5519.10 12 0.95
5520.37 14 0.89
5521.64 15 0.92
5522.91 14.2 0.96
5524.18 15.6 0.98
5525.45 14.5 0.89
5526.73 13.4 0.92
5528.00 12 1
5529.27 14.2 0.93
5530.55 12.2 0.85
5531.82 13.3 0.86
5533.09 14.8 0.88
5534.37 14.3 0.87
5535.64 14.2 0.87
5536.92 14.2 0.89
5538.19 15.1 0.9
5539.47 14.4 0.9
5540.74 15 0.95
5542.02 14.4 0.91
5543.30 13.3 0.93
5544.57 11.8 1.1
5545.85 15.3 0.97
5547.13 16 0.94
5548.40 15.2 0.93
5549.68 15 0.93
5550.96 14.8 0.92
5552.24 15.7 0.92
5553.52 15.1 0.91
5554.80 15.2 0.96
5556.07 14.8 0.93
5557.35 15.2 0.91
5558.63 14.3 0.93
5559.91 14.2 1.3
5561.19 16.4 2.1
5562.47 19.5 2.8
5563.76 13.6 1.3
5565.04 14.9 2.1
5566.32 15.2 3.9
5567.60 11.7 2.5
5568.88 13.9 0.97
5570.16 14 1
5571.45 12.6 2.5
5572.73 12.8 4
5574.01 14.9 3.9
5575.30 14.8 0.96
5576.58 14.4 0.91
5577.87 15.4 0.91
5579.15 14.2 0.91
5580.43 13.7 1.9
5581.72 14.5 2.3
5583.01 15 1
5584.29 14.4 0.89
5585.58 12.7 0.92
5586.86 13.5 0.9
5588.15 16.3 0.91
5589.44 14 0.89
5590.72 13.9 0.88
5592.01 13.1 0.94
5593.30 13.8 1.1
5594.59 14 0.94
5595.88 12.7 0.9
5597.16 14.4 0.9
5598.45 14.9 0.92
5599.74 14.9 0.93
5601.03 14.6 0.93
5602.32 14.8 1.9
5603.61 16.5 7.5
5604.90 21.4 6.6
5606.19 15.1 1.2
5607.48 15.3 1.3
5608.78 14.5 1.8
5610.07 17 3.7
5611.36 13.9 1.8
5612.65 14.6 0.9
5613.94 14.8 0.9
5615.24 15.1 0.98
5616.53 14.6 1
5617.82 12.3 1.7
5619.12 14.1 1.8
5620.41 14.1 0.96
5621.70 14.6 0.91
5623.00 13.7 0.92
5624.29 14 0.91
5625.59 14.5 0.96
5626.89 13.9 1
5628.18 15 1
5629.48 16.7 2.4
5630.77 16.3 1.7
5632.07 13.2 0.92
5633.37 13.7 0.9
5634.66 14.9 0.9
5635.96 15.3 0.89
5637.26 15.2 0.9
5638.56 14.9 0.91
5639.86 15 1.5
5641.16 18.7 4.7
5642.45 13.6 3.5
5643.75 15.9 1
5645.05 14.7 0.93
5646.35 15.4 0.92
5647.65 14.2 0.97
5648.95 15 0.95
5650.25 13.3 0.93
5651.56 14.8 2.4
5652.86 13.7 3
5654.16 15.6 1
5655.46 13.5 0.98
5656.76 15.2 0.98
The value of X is 1.0 angstrom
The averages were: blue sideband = 14.3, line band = 13.7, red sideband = 13.7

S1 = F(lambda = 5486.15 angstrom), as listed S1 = 14.4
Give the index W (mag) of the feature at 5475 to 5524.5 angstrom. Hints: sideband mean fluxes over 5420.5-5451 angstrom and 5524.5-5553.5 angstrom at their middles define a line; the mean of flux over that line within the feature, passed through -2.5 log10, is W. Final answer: 0.02 mag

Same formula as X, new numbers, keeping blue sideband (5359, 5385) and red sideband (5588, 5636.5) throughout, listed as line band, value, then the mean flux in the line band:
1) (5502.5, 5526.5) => 0.89 angstrom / 14.1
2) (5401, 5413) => 1.52 angstrom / 12.7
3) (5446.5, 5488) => 2.87 angstrom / 13.6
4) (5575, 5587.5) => 0.39 angstrom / 14.3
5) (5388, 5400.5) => 0.77 angstrom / 13.6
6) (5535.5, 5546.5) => 0.36 angstrom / 14.2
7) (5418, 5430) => -0.07 angstrom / 14.6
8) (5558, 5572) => 0.10 angstrom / 14.6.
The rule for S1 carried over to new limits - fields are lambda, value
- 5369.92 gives 14.1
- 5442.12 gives 12.7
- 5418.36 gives 13.9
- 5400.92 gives 12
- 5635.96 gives 15.3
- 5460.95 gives 13.8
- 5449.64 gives 14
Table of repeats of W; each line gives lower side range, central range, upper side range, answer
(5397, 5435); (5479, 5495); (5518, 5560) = 0.015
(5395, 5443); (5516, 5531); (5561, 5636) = 0.031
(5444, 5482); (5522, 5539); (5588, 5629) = 0.006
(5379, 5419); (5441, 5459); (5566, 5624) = 0.025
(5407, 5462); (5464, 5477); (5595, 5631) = 0.029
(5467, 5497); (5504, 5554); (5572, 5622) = -0.011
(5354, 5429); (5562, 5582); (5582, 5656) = 0.022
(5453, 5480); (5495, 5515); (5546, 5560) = -0.002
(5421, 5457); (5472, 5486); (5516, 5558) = 0.057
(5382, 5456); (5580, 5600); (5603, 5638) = 0.053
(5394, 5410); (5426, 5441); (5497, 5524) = -0.051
